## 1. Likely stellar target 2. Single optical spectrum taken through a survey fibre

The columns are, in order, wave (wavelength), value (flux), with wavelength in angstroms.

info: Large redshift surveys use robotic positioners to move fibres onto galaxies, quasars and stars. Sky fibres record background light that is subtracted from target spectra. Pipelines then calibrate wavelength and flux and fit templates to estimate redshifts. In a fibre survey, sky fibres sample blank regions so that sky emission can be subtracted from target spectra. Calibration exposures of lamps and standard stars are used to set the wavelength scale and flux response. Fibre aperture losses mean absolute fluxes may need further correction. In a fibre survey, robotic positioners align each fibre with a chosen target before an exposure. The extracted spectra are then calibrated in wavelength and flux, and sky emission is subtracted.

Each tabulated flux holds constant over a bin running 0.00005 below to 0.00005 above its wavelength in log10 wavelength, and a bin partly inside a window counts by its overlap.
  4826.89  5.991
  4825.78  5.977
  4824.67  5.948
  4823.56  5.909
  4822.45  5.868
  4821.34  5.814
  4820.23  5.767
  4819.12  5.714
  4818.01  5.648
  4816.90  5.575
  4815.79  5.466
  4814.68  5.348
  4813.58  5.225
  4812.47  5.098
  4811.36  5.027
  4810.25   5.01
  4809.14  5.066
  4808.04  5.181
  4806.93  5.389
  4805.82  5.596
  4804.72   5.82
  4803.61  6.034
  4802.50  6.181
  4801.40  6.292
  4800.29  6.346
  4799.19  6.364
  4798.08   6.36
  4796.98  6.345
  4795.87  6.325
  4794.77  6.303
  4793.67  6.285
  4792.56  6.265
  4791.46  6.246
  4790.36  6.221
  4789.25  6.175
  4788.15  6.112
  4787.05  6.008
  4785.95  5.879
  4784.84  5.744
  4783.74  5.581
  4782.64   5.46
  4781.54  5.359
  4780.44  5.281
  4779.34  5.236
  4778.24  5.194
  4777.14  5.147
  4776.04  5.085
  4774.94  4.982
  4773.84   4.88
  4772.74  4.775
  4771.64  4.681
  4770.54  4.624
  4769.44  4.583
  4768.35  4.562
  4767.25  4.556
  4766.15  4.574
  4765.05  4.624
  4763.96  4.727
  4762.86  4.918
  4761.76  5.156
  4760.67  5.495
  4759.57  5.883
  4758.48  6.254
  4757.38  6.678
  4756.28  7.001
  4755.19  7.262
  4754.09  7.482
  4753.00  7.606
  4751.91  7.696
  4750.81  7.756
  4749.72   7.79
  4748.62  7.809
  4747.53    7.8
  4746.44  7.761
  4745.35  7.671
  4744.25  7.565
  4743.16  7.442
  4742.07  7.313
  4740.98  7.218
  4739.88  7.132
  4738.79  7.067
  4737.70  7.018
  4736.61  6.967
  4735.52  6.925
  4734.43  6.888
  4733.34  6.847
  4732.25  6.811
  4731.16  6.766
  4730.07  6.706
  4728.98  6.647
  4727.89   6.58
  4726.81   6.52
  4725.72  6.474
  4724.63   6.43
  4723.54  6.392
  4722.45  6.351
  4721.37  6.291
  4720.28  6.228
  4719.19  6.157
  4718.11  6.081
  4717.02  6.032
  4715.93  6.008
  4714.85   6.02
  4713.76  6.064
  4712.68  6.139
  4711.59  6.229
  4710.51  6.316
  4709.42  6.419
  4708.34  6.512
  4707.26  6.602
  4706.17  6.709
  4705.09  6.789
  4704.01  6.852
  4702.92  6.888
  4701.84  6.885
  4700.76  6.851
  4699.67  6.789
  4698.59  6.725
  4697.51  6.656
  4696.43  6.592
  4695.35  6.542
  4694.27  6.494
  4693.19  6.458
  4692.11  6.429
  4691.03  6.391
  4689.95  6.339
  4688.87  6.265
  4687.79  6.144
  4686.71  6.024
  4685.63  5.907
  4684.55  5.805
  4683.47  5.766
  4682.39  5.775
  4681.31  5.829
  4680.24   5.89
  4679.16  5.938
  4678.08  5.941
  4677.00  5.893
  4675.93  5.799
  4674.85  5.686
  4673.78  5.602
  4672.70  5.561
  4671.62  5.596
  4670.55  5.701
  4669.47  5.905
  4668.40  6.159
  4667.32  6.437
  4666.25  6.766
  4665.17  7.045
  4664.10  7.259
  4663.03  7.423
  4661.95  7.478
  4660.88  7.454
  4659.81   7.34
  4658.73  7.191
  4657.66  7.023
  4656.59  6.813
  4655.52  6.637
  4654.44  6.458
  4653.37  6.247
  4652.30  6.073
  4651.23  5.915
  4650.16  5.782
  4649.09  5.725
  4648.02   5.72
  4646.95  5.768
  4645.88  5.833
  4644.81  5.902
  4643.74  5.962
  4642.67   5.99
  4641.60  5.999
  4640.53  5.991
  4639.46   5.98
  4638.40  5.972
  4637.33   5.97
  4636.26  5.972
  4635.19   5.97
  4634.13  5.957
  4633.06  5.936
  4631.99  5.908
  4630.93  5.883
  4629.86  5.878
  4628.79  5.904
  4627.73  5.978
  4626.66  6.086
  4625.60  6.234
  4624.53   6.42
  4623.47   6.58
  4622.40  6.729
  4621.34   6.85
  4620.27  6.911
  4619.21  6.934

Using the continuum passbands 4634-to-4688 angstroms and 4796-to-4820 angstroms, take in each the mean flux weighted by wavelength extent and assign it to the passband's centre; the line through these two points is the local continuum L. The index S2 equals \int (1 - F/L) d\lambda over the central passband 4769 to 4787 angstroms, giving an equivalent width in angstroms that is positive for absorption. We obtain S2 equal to 1.9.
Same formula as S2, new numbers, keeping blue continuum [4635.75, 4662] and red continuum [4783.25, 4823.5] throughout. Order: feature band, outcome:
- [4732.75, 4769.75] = -3.85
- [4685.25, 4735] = -3.04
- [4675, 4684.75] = 0.53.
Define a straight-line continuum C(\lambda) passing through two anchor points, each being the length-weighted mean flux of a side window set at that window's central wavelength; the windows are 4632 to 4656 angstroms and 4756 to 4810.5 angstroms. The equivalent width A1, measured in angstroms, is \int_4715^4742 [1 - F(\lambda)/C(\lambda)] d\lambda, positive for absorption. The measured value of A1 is -4.1 angstroms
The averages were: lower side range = 5.98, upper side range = 5.57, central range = 6.61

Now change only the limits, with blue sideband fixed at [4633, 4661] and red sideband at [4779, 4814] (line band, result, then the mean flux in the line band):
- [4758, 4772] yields 2.2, 4.97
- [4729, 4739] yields -1.5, 6.87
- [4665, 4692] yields 0.5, 6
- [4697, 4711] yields -1.5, 6.69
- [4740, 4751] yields -3.0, 7.59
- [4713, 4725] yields -0.3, 6.18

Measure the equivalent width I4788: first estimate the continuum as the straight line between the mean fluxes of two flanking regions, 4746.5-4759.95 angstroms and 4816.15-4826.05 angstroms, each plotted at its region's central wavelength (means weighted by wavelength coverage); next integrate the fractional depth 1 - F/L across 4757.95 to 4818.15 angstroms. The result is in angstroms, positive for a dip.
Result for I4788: 9.1 angstroms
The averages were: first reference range 7.29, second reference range 5.79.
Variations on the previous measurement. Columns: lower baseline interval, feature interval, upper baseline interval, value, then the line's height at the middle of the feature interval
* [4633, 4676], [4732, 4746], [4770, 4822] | -3.0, 5.88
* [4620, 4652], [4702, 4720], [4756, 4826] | -1.7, 5.82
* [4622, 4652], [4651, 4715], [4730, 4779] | -3.0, 6.11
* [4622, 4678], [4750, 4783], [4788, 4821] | 1.8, 5.92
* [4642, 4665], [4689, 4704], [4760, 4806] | -1.1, 6.17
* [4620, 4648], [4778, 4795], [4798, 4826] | -0.3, 5.74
